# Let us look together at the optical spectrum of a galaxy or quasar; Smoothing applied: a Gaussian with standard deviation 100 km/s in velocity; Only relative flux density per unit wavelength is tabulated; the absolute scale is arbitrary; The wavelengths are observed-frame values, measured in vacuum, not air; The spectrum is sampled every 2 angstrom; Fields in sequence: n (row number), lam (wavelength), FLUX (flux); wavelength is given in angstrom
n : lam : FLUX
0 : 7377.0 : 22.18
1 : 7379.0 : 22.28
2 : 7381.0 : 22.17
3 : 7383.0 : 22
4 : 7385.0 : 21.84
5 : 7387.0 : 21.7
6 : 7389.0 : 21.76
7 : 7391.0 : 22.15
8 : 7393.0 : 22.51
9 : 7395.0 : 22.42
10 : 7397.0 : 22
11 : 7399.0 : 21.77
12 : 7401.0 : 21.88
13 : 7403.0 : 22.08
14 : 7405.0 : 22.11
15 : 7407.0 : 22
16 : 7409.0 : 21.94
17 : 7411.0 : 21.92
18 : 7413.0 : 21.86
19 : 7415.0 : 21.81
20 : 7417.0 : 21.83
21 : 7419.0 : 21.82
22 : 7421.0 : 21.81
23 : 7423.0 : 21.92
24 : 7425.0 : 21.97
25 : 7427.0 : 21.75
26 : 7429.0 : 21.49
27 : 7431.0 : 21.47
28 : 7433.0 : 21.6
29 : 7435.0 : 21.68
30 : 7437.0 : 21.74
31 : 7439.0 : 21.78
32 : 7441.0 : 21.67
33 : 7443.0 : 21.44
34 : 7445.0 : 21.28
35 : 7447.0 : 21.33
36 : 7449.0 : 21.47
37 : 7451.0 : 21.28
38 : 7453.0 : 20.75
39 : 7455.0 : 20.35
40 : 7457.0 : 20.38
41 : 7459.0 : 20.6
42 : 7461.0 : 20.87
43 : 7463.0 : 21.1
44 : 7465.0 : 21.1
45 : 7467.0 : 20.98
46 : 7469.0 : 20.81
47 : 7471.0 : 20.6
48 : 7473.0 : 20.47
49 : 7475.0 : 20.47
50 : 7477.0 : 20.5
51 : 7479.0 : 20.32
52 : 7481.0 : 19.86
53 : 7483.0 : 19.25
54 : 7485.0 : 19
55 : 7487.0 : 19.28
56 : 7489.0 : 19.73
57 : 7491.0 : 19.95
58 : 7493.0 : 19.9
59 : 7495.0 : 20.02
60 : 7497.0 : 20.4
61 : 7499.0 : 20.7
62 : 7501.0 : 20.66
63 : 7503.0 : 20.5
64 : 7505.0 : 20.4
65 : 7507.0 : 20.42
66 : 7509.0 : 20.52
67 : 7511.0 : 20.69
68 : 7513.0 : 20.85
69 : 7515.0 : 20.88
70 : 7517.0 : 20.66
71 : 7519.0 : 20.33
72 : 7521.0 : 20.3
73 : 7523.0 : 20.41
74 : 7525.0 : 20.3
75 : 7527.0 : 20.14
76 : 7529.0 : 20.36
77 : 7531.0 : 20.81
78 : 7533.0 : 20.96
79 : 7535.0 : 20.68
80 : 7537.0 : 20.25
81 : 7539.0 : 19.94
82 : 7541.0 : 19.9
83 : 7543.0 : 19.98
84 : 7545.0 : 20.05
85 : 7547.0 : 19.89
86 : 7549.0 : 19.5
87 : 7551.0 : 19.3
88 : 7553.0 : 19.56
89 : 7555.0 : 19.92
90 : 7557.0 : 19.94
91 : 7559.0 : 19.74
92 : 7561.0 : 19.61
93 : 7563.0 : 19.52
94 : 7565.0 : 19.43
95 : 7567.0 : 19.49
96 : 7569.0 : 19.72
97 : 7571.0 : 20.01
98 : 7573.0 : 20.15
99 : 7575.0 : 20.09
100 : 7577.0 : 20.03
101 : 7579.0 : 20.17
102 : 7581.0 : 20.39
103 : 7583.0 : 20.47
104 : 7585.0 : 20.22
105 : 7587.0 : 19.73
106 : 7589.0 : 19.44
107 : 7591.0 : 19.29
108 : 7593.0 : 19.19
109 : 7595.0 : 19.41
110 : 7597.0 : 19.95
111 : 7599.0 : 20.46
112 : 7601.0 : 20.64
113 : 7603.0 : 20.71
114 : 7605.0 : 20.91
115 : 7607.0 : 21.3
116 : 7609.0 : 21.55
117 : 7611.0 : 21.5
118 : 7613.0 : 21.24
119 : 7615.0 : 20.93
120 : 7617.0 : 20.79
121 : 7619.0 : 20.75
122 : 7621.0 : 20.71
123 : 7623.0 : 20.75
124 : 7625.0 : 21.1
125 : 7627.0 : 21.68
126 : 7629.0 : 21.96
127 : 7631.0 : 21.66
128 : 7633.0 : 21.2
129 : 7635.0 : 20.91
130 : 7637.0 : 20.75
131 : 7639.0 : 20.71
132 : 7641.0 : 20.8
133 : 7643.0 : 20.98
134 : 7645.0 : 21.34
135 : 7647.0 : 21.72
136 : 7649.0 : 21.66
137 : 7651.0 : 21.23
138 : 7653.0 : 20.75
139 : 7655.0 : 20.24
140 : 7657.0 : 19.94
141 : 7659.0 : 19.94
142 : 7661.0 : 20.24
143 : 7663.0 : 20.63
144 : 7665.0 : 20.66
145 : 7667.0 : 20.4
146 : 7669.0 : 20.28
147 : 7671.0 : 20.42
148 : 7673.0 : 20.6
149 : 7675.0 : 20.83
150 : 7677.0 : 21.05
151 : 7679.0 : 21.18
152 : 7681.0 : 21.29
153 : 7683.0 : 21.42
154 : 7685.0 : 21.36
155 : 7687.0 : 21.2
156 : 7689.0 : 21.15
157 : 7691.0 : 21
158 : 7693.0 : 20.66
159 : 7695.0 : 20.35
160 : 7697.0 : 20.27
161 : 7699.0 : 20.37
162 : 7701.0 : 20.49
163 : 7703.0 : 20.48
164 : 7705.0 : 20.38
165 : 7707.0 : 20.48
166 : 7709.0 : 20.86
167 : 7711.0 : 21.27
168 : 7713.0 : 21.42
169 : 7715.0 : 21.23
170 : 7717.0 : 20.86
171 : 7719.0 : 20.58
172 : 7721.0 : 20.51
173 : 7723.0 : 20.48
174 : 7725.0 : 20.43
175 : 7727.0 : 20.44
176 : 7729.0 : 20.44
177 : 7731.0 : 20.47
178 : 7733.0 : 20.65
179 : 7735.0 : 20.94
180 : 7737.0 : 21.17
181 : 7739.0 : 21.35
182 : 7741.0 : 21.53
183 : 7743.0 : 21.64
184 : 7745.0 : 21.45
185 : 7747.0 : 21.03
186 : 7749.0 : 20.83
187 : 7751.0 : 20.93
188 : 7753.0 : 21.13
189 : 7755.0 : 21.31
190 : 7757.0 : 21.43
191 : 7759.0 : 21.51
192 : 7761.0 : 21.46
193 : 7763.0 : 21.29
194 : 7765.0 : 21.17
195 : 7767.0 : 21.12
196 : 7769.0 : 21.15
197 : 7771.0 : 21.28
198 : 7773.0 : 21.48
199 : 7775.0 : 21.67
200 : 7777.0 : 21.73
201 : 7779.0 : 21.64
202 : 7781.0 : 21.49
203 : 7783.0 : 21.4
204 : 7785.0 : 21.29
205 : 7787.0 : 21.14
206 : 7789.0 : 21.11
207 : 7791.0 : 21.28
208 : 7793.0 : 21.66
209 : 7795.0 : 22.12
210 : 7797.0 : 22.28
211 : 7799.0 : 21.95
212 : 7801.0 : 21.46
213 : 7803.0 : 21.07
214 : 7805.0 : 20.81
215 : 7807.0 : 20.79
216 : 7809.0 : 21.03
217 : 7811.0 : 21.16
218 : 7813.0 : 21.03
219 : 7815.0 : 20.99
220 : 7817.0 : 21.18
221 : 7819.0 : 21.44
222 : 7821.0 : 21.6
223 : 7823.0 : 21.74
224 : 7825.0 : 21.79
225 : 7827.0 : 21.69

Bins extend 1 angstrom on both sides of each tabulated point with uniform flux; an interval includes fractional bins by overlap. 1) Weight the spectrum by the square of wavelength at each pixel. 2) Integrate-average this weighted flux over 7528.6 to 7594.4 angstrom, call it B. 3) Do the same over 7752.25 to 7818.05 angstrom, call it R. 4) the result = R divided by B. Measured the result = 1.14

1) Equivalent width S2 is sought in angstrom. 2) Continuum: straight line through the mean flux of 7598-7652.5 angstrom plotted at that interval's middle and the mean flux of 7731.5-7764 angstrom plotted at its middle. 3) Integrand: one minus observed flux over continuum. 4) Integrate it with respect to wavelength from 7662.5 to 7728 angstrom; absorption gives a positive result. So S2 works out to 1.3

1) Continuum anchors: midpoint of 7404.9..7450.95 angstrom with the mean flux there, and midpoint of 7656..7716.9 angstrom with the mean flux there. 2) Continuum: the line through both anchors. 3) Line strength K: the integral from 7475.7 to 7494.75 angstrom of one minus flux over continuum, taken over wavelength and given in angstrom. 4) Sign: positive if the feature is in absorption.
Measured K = 1.5 angstrom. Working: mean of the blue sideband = 21.7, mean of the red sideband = 20.7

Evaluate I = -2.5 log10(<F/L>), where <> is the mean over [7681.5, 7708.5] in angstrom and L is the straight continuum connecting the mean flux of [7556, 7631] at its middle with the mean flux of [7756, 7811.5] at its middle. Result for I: 0.01 mag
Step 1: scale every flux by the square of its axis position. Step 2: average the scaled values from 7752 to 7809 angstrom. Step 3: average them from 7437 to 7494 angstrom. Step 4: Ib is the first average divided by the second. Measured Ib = 1.13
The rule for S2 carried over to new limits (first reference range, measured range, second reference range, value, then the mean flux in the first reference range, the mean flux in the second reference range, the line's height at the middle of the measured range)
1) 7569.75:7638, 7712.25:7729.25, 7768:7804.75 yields 0.37 angstrom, 20.6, 21.5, 21.2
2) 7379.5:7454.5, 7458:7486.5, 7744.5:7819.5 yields 1.71 angstrom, 21.8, 21.3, 21.7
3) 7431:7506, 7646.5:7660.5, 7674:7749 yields 0.07 angstrom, 20.7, 20.9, 20.8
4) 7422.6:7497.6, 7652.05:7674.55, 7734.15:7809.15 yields 0.82 angstrom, 20.8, 21.3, 21.2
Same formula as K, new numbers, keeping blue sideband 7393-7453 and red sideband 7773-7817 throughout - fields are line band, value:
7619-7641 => 0.45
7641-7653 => 0.14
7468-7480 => 0.65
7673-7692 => 0.32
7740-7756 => 0.15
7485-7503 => 1.36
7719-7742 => 0.74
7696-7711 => 0.66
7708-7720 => 0.24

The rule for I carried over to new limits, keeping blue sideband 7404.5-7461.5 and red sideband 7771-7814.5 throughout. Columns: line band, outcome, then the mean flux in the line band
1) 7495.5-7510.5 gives 0.05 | 20.5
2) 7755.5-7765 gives 0.00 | 21.4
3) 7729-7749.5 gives 0.02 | 21.1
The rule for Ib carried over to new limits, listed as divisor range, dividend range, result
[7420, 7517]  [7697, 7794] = 1.09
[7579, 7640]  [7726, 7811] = 1.07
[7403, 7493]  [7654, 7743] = 1.05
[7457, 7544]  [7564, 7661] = 1.04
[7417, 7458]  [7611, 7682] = 1.03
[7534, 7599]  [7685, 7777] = 1.10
